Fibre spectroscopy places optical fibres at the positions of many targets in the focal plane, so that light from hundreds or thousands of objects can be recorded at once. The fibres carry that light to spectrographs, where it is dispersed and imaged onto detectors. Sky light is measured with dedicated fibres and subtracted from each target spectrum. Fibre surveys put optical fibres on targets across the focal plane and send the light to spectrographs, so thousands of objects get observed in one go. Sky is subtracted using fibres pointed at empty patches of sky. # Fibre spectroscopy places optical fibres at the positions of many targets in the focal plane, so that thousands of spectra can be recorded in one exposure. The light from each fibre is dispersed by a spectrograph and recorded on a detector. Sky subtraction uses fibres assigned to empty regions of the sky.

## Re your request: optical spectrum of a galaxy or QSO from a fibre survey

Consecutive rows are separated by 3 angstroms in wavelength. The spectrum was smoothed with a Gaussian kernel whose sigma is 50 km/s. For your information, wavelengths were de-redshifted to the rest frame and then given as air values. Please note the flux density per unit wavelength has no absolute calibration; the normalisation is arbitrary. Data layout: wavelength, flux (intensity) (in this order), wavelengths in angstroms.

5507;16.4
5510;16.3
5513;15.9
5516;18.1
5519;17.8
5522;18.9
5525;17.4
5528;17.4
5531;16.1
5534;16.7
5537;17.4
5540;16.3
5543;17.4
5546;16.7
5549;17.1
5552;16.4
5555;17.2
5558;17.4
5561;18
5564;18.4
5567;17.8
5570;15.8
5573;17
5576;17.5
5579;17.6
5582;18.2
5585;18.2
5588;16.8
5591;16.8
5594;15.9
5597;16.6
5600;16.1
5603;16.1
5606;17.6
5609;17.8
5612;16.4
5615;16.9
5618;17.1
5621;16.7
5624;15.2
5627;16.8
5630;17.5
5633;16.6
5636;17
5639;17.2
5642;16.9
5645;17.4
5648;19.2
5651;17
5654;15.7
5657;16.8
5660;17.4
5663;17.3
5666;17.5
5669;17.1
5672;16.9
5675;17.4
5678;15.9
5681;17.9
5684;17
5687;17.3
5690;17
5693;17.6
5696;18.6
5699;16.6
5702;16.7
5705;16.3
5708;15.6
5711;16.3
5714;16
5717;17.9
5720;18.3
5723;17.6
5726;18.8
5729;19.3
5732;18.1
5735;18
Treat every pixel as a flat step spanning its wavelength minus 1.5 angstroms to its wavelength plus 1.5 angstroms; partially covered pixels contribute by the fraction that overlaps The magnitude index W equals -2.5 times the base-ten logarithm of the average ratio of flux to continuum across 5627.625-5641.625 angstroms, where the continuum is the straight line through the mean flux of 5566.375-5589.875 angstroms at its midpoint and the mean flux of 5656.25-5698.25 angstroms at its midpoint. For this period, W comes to 0.02 mag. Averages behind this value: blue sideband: 17.3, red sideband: 17.3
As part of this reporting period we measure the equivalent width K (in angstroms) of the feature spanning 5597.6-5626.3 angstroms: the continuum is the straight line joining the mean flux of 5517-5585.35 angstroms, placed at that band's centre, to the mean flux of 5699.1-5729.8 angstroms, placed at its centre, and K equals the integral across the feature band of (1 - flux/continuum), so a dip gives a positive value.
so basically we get 1.0 angstroms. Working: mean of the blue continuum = 17.3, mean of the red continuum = 17.2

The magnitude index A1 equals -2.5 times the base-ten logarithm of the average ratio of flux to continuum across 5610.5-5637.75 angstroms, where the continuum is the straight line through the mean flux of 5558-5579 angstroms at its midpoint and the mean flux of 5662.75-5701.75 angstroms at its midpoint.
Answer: 0.04 mag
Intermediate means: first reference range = 17.4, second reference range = 17.2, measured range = 16.7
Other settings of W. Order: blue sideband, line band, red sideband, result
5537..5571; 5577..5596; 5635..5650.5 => 0.00 mag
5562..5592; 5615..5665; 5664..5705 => 0.02 mag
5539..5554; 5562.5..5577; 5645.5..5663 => -0.02 mag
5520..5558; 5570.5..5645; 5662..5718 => 0.01 mag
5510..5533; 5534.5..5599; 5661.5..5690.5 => 0.01 mag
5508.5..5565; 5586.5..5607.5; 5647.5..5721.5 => 0.04 mag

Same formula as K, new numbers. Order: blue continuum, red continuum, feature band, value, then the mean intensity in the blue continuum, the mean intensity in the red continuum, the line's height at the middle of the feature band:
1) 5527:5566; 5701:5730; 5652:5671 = 0.3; 17.1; 17.3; 17.2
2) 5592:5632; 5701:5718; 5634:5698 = -2.7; 16.7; 16.4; 16.5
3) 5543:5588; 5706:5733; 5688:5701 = 0.1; 17.4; 17.5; 17.5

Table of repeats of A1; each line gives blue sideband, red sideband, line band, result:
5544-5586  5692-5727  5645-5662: 0.00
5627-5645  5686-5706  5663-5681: 0.00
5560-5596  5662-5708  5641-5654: -0.02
